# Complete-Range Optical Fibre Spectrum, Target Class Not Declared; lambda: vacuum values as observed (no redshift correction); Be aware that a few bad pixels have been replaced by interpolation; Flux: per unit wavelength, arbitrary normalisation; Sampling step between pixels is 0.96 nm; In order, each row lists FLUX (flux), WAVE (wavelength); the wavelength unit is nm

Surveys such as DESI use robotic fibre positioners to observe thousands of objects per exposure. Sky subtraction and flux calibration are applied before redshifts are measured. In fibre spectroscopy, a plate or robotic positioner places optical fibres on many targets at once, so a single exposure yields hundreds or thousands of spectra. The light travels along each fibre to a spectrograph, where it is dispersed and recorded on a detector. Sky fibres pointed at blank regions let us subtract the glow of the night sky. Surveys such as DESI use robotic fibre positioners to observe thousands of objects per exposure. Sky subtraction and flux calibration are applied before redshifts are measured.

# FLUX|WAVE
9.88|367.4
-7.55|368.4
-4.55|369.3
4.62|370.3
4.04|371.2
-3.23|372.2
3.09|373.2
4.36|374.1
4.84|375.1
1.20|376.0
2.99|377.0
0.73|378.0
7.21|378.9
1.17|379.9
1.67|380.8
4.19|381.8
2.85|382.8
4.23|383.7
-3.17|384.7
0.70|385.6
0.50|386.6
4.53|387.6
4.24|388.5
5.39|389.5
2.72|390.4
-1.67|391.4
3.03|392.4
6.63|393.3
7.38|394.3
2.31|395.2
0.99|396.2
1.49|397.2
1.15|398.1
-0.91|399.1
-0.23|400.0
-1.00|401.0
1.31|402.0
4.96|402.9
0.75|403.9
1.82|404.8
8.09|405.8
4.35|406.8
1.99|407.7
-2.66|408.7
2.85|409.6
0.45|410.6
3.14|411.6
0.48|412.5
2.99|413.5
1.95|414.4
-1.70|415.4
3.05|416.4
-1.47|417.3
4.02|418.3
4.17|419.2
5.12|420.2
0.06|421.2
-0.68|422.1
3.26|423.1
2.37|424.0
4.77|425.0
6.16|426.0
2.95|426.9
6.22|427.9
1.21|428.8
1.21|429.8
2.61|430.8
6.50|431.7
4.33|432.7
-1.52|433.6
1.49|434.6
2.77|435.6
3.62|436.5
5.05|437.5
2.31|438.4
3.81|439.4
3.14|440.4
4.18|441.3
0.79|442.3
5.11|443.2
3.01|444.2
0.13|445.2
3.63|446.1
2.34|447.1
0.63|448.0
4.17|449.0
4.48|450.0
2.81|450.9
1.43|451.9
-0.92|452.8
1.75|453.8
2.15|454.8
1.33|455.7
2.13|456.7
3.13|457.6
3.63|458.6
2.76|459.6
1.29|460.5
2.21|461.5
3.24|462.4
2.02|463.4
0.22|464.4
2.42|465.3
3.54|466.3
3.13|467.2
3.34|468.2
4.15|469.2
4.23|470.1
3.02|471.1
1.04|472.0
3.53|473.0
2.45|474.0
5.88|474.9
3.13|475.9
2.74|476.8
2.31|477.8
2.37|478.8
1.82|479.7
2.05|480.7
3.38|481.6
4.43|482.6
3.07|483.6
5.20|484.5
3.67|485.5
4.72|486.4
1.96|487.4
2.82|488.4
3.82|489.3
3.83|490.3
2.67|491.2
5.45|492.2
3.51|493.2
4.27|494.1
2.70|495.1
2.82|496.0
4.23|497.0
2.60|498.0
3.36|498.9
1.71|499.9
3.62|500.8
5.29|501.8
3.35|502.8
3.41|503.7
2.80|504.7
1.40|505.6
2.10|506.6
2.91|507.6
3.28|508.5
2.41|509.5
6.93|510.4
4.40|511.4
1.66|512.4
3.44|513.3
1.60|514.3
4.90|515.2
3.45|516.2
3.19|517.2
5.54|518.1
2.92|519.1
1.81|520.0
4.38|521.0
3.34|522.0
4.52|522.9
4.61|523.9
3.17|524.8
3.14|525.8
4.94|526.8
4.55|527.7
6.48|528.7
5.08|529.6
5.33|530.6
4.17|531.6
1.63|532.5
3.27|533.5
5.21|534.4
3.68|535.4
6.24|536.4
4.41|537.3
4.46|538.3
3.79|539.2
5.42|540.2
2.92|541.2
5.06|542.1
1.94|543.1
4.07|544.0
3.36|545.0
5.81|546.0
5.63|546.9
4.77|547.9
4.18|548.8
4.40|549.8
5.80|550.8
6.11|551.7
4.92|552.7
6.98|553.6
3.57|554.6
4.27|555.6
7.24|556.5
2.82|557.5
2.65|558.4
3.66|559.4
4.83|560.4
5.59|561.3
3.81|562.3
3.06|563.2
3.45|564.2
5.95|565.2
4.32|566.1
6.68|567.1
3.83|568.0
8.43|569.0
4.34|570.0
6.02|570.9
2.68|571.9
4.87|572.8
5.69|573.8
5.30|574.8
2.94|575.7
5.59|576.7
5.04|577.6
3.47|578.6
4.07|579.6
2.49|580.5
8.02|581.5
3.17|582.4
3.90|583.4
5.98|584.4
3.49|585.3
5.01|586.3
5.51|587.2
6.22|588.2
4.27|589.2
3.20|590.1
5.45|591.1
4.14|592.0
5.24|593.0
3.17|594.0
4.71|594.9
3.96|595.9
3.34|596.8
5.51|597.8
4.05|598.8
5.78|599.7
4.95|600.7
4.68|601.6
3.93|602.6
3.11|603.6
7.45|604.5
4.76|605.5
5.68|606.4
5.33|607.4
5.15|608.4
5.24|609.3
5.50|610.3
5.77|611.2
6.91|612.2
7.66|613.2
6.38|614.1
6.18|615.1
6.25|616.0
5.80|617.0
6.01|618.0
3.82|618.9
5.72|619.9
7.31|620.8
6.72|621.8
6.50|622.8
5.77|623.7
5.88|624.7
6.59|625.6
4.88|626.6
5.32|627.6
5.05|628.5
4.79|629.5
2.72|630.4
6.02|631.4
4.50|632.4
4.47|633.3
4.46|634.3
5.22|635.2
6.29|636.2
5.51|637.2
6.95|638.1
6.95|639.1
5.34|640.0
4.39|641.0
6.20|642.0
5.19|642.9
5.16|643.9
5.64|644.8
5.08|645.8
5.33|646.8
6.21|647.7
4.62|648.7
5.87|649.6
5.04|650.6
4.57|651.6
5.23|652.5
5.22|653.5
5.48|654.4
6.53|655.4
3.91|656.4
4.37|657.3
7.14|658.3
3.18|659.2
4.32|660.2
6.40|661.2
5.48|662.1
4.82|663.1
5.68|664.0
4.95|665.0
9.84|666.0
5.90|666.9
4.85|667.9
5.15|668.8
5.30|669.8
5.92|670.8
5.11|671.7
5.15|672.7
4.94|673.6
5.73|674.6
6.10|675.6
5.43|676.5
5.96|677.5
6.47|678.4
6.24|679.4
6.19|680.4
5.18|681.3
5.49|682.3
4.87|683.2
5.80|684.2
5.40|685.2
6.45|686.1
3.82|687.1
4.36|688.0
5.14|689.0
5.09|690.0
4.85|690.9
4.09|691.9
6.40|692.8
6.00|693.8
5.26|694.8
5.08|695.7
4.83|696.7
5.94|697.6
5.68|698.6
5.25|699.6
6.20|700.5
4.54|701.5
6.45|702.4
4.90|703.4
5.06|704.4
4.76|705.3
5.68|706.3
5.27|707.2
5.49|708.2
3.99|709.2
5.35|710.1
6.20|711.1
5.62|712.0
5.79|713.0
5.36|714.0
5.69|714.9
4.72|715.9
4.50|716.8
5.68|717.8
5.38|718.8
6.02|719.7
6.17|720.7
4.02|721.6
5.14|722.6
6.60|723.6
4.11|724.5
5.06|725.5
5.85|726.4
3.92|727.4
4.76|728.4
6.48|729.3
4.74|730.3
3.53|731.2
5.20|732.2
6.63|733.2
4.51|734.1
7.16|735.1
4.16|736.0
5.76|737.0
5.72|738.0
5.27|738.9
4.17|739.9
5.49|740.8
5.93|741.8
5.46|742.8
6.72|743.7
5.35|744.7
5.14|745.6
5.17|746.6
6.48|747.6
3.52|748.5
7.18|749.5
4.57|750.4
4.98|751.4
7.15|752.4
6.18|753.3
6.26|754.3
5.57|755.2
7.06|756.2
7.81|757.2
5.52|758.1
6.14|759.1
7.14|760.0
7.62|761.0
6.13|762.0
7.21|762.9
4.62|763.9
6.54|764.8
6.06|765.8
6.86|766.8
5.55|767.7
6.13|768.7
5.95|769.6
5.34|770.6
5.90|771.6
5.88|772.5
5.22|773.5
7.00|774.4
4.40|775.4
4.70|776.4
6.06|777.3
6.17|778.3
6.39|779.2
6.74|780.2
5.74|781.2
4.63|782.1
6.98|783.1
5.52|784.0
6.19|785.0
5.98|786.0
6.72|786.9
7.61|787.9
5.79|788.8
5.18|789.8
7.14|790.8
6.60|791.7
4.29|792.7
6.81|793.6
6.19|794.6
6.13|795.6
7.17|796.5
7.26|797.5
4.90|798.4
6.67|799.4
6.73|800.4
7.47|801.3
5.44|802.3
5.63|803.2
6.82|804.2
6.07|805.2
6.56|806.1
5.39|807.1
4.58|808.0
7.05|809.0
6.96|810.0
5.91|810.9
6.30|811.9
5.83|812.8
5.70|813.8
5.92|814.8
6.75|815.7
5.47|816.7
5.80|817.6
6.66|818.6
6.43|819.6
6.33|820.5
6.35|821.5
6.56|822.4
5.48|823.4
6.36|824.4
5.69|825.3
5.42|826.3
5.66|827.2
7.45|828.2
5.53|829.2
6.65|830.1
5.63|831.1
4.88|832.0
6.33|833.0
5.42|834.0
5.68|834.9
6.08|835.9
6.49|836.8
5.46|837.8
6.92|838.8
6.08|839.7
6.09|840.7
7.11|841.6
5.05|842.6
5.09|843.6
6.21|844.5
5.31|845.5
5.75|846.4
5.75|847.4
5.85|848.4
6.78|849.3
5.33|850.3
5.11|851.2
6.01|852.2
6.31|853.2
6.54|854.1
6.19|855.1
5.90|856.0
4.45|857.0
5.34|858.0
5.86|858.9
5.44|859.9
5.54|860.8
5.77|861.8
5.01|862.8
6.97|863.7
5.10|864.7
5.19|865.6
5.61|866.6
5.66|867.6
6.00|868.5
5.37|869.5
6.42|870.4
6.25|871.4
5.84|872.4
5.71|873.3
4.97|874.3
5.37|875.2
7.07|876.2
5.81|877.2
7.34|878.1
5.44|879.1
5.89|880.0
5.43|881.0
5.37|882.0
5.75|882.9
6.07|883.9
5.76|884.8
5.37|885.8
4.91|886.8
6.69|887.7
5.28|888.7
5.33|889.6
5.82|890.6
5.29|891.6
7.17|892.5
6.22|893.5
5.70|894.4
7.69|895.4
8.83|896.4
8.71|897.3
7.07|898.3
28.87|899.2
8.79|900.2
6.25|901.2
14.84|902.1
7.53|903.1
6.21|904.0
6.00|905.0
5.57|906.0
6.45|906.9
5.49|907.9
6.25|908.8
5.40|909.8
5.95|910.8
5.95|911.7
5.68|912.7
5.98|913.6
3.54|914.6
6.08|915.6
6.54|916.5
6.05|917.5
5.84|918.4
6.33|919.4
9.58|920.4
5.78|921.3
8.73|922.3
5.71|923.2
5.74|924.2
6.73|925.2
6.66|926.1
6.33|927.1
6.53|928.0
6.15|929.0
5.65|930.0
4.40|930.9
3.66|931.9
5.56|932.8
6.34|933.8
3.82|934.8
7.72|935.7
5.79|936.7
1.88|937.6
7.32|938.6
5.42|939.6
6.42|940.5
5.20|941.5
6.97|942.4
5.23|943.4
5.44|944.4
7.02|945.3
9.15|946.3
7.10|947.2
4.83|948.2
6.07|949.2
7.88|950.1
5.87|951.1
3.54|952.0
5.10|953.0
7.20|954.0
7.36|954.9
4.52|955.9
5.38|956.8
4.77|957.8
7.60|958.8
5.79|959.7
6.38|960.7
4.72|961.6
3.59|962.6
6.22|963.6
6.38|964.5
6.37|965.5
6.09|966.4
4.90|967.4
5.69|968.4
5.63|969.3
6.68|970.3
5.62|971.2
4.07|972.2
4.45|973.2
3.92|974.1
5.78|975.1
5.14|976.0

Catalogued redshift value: 0.370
